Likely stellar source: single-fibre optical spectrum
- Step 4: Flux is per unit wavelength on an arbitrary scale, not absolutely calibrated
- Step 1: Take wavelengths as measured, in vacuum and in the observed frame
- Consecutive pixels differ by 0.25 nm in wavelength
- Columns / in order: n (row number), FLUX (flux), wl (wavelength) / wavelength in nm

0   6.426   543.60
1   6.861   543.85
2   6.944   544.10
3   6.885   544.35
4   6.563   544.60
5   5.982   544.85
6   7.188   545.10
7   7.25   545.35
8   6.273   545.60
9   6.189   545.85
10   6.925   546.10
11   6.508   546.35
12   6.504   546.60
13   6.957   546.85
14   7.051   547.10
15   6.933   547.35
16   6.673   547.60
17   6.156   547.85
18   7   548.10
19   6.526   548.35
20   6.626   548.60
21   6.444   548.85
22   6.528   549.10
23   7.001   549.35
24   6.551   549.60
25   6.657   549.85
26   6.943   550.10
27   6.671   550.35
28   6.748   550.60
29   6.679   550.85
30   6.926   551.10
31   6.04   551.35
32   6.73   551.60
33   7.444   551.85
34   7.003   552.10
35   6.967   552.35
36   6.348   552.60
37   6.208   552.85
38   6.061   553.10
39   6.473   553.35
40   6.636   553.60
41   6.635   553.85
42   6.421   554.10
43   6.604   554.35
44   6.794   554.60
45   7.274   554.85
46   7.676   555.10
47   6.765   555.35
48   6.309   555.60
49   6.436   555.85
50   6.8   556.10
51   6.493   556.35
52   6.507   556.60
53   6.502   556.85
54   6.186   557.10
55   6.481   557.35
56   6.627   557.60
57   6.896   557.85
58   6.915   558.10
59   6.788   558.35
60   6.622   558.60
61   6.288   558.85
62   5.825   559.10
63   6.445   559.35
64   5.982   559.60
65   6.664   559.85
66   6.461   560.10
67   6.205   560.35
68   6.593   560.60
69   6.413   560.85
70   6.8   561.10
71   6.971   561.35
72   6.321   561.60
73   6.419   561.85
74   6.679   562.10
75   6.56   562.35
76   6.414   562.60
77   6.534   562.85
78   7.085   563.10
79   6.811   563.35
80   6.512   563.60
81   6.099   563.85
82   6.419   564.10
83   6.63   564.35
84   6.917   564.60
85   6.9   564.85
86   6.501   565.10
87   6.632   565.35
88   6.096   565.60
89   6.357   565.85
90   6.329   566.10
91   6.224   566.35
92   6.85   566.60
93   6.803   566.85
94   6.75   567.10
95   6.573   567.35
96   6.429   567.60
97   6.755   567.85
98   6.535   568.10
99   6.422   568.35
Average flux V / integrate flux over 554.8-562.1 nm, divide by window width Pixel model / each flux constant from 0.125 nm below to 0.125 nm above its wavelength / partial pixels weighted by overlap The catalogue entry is 6.57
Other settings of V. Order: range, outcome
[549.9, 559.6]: 6.63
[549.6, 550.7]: 6.73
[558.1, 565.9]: 6.52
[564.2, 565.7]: 6.62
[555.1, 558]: 6.6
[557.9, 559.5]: 6.49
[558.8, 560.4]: 6.27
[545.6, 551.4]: 6.66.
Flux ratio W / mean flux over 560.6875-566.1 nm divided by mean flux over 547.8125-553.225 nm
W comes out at 0.99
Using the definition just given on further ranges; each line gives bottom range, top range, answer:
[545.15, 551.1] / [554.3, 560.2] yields 0.99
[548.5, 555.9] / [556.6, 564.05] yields 0.97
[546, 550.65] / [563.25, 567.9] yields 0.98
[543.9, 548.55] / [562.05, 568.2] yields 0.98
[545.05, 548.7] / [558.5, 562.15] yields 0.96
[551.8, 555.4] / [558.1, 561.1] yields 0.95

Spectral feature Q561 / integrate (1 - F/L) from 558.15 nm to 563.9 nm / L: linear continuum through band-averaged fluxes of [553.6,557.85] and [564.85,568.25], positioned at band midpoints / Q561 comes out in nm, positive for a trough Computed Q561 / 0.08 nm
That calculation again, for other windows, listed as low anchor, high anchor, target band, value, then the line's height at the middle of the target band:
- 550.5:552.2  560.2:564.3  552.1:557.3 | 0.083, 6.72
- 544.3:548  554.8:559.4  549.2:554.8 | -0.025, 6.64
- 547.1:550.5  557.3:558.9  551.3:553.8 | 0.028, 6.68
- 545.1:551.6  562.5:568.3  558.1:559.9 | 0.058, 6.61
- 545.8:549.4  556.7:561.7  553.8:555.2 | -0.071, 6.57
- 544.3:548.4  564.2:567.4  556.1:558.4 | 0.007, 6.62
